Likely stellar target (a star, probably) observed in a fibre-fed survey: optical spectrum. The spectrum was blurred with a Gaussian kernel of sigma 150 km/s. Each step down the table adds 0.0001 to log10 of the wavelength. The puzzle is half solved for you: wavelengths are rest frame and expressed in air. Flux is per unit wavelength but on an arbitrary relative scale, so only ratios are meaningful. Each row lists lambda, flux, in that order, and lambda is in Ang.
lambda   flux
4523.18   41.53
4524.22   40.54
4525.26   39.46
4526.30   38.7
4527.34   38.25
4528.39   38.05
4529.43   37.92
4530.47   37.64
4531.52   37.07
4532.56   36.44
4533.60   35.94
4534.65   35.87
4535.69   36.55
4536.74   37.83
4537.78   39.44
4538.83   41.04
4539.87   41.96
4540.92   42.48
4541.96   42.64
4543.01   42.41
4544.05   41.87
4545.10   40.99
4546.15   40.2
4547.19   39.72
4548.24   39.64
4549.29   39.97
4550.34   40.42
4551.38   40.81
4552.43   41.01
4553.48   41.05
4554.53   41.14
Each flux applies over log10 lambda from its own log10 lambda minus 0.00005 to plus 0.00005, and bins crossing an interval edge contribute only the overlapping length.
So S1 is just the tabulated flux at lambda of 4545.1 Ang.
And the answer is 40.99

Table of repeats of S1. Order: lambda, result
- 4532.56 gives 36.44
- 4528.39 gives 38.05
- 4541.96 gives 42.64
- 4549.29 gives 39.97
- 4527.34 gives 38.25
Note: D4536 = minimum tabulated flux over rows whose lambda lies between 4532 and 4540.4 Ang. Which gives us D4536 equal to 35.87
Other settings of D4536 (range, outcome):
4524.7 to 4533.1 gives 36.44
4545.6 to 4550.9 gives 39.64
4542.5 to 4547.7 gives 39.72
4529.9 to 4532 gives 37.07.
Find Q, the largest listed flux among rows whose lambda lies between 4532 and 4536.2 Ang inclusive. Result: 36.55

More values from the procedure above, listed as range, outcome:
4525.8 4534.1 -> 38.7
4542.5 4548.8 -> 42.41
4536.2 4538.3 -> 39.44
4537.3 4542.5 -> 42.64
